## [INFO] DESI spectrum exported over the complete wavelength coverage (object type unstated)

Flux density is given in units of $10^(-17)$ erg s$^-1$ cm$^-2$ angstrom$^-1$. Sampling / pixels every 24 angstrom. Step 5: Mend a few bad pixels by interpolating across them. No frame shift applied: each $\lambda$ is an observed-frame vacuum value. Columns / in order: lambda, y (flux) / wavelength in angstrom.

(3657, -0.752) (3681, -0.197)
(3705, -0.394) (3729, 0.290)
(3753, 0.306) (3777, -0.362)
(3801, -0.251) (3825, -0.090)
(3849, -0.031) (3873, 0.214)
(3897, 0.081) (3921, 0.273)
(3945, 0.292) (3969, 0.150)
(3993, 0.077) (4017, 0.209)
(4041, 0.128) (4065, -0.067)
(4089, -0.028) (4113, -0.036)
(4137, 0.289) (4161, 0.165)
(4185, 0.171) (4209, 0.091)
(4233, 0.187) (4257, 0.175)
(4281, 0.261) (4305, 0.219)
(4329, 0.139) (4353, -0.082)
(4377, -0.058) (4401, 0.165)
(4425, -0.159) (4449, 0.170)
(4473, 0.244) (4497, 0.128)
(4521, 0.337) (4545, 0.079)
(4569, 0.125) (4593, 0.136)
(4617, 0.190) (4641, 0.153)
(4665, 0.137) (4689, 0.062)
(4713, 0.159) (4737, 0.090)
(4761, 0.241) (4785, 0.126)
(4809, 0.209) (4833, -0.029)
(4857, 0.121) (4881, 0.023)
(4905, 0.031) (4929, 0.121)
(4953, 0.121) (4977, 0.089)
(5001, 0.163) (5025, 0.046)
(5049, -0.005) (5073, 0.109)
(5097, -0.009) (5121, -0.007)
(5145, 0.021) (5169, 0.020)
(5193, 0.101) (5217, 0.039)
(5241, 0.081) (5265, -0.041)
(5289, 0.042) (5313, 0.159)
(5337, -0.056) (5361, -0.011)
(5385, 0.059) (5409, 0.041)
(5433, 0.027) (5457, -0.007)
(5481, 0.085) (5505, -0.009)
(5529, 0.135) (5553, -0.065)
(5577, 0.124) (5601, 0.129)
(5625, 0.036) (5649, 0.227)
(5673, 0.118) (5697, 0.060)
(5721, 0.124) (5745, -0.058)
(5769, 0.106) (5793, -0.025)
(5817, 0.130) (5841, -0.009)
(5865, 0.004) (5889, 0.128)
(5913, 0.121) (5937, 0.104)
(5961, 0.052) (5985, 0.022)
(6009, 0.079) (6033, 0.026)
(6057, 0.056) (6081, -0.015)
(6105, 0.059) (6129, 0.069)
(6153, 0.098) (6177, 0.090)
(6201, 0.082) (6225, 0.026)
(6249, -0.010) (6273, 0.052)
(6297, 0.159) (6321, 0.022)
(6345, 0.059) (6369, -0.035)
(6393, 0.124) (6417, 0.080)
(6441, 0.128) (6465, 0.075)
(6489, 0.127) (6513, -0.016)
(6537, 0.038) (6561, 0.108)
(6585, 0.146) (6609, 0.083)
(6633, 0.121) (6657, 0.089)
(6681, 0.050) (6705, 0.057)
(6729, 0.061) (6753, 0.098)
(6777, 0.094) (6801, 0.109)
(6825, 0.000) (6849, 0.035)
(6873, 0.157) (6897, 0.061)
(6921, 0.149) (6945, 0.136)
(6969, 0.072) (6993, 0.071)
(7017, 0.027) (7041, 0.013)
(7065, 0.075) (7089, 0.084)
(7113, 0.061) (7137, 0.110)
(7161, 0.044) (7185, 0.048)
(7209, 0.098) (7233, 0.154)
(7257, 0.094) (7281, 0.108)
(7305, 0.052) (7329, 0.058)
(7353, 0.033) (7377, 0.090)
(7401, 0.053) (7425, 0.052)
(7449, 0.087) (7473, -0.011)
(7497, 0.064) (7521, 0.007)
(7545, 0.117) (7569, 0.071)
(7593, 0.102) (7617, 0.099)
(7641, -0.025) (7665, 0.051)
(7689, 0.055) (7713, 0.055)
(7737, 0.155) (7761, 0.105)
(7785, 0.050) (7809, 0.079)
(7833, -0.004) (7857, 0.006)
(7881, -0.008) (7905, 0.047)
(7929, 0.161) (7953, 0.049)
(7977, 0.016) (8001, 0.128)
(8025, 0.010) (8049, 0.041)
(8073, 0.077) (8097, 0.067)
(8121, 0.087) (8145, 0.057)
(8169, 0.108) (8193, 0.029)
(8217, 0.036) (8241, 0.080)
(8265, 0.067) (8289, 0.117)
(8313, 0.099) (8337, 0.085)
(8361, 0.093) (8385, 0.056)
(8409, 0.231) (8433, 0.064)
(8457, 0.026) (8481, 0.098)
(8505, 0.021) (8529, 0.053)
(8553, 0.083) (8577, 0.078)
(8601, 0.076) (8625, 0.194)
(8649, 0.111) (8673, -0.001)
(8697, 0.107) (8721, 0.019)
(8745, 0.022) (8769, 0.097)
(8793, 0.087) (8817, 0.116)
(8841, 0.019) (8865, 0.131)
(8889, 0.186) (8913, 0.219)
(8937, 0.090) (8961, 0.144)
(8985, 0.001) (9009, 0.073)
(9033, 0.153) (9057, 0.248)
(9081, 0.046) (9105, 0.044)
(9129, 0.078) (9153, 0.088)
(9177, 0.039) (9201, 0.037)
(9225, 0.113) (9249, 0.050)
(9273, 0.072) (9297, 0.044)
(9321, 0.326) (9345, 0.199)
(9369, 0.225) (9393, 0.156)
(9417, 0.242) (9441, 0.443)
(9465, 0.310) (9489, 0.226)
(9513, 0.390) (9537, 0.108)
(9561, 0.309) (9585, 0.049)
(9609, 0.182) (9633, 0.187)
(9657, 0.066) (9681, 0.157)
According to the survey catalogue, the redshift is 1.426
